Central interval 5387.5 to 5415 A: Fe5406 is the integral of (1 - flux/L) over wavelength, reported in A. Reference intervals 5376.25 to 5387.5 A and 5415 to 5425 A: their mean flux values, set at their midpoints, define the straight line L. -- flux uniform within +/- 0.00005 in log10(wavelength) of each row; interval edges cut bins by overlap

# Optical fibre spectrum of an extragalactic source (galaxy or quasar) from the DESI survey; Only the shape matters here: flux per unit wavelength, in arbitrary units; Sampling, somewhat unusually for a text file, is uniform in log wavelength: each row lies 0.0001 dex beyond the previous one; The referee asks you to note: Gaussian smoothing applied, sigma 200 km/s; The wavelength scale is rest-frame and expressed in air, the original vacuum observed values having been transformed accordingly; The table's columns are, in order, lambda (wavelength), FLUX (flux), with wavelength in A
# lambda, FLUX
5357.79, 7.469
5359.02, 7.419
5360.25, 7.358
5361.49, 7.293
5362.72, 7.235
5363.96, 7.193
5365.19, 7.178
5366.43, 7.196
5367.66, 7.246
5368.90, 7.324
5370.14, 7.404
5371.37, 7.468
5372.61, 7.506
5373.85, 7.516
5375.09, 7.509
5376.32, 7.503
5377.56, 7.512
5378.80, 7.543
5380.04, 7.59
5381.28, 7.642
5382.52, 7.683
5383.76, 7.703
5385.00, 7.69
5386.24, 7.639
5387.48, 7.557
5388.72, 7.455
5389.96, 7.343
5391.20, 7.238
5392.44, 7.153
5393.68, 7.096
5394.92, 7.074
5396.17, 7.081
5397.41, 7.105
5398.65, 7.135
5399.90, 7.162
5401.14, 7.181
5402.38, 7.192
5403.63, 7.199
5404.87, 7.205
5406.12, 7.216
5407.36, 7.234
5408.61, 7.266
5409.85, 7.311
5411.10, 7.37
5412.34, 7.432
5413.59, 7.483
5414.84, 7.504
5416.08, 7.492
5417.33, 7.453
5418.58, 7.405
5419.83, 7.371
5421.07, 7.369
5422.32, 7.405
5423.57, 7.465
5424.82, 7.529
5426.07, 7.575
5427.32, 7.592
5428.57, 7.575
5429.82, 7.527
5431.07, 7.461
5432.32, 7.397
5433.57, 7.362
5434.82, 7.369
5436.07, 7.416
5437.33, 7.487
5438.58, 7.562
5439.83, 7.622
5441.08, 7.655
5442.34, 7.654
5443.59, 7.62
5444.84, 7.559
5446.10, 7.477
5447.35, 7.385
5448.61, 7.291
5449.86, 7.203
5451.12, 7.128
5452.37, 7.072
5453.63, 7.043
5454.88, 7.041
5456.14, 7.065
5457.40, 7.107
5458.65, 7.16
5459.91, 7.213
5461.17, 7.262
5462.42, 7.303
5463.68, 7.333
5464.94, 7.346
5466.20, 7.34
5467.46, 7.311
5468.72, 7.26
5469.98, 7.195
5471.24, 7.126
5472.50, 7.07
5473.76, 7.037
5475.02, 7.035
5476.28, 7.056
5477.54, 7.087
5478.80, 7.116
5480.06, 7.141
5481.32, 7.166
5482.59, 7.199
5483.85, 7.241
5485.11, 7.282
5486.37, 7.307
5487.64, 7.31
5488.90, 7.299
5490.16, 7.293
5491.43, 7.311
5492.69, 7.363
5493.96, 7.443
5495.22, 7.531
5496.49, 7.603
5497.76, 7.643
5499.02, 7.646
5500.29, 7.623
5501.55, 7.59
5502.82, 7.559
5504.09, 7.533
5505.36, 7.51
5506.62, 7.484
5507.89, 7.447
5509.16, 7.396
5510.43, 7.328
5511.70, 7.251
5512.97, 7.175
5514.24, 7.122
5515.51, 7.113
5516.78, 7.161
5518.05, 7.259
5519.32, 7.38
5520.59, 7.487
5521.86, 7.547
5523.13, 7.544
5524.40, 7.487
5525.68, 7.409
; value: 1.00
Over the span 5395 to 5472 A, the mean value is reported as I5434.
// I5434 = 7.34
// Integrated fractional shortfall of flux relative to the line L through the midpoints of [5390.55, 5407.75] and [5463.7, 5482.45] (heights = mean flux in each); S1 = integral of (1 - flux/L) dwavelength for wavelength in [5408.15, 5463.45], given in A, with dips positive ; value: -1.7 A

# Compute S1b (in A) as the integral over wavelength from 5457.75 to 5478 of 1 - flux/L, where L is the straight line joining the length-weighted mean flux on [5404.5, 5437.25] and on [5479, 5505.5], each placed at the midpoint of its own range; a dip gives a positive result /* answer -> 0.6 A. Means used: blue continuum 7.42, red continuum 7.4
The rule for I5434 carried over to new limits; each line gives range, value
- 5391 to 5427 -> 7.3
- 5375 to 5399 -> 7.42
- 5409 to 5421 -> 7.42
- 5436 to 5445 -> 7.58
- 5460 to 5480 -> 7.19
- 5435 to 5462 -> 7.33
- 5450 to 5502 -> 7.26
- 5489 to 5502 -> 7.5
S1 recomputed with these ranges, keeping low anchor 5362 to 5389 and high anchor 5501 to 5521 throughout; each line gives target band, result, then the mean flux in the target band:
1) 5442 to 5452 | 0.0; 7.4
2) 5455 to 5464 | 0.3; 7.19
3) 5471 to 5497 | 0.5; 7.24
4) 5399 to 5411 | 0.4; 7.22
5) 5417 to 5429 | -0.1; 7.47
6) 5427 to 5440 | -0.1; 7.48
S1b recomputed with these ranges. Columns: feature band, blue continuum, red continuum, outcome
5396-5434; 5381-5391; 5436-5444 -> 1.1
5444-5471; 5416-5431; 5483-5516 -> 0.7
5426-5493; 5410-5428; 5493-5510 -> 1.7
